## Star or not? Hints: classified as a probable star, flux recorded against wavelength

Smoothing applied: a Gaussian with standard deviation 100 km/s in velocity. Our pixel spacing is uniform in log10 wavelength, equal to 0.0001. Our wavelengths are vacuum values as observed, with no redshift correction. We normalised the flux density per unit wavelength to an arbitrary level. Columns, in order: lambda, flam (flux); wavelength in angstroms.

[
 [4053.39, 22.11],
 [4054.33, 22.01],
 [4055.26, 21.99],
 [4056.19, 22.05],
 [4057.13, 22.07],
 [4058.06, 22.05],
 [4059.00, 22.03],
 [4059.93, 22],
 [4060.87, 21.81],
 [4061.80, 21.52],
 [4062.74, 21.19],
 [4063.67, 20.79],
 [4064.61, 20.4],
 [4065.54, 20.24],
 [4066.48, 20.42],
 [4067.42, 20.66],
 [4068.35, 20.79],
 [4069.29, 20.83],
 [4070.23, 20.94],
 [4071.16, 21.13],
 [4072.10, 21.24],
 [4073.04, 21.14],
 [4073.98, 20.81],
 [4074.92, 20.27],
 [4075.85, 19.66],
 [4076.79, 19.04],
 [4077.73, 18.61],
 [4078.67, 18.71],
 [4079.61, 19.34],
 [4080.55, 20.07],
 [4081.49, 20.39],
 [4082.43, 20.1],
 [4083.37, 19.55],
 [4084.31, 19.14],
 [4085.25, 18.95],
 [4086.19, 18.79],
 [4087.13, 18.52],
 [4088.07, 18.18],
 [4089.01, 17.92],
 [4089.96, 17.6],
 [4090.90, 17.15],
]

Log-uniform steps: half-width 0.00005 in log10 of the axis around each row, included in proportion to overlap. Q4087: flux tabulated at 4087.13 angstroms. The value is 18.52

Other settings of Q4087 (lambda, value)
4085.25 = 18.95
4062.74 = 21.19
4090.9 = 17.15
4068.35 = 20.79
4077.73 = 18.61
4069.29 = 20.83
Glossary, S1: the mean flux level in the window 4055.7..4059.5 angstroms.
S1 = 22.1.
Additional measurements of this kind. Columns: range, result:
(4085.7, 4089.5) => 18.3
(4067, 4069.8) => 20.8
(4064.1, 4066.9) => 20.3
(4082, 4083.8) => 19.8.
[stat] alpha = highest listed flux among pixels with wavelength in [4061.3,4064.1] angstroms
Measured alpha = 21.52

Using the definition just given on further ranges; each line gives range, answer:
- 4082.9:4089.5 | 19.55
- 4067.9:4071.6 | 21.13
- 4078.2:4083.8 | 20.39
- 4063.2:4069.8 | 20.83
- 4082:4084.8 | 20.1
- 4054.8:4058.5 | 22.07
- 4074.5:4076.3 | 20.27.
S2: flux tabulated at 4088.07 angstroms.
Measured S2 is 18.18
